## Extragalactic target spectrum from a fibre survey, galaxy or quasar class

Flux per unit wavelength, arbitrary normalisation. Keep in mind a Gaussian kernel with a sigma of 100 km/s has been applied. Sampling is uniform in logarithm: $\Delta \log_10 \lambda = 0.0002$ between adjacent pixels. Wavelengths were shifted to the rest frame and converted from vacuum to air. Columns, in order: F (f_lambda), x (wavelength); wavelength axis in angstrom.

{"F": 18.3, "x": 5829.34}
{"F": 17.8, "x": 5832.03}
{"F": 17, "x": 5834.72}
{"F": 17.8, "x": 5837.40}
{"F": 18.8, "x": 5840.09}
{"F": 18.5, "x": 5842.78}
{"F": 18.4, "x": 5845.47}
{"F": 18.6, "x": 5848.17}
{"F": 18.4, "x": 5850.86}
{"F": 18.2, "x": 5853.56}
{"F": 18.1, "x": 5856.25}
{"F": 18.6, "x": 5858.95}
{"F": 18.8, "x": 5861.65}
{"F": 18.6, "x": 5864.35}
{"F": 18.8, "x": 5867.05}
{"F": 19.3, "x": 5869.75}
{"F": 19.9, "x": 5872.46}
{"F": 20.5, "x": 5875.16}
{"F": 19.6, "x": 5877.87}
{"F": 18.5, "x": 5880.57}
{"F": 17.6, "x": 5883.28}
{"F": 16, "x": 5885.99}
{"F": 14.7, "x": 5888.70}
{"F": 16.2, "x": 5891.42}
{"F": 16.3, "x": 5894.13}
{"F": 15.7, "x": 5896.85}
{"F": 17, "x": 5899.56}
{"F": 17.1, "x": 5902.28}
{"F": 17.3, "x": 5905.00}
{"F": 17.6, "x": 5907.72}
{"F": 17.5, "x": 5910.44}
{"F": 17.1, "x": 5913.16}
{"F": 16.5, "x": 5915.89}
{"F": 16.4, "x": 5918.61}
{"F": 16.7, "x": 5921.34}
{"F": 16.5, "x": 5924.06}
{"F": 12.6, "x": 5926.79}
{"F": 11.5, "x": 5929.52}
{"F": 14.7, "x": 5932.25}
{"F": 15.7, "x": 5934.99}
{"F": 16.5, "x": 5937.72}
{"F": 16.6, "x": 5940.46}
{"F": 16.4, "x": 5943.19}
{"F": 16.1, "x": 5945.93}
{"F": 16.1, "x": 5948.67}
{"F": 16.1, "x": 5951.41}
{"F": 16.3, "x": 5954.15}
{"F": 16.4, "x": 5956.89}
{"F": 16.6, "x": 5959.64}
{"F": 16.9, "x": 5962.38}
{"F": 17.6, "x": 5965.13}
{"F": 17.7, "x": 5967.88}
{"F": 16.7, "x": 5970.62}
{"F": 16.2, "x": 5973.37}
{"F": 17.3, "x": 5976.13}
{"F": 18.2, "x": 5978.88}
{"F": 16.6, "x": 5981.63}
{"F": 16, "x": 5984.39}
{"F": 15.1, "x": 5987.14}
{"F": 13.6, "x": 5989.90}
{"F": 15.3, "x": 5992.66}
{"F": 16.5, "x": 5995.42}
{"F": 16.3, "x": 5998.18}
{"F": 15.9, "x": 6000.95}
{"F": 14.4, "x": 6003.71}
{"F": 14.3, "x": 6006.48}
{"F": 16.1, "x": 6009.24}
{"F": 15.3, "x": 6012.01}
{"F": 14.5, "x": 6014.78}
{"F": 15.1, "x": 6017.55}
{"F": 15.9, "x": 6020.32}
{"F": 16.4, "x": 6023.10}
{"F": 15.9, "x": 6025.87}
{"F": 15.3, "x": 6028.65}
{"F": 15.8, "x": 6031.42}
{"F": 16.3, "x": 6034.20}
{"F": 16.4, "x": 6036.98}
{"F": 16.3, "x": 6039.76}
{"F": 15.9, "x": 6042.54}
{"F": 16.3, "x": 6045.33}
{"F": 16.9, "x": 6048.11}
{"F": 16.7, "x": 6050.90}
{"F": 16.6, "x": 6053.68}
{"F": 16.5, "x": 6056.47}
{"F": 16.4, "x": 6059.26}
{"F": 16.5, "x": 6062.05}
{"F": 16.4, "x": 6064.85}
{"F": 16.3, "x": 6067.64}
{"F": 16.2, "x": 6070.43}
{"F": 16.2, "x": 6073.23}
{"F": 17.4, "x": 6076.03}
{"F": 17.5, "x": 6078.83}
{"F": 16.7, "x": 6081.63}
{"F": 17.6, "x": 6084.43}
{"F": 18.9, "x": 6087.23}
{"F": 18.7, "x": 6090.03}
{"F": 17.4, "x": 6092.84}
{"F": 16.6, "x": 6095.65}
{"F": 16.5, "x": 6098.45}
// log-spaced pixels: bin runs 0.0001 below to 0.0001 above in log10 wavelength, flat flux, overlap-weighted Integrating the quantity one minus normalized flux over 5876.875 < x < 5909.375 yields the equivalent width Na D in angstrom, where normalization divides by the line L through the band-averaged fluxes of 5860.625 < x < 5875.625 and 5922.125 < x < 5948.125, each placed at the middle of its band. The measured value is 1.5 angstrom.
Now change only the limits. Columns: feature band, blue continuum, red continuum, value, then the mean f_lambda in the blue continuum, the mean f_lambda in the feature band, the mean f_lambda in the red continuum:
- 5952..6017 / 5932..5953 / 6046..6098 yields 1.2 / 16.1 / 16.1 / 17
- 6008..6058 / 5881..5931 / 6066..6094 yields 2.9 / 16.2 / 16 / 17.3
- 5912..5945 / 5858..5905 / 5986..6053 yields 2.9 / 17.8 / 15.6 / 15.7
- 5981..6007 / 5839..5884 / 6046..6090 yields 3.2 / 18.8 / 15.4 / 16.9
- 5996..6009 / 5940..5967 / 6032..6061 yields 0.9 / 16.5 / 15.4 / 16.4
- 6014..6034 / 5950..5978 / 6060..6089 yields 1.5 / 16.8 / 15.6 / 17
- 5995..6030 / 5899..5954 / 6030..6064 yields 1.7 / 16.1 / 15.5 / 16.4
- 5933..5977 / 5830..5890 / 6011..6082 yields 1.8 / 18.3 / 16.5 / 16.2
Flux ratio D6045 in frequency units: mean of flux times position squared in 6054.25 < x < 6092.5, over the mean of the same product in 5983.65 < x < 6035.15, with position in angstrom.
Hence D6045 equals 1.1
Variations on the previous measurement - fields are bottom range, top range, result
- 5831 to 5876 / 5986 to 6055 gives 0.90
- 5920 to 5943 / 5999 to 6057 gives 1.08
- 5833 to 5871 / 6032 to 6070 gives 0.95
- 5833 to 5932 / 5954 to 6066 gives 0.97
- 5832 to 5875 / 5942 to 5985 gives 0.93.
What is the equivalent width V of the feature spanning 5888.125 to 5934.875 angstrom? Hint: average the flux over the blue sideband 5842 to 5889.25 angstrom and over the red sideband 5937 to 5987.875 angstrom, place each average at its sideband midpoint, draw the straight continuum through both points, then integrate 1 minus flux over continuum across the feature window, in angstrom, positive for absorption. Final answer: 4.30 angstrom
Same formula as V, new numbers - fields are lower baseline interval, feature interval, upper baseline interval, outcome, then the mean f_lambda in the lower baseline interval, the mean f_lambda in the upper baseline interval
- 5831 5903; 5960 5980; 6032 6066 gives -0.1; 18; 16.4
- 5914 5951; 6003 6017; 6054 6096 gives 1.2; 15.6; 17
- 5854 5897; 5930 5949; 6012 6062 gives 1.6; 18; 16.1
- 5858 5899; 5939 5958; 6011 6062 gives 0.9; 17.9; 16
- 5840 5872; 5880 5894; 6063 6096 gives 1.5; 18.6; 17.2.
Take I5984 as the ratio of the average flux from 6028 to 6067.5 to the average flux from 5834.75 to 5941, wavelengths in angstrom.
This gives 0.95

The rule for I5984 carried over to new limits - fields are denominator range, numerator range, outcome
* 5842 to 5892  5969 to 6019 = 0.86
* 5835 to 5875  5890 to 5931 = 0.86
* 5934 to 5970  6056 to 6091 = 1.03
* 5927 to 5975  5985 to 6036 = 0.96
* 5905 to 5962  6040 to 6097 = 1.05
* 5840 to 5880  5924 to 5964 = 0.83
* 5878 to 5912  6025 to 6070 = 0.96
